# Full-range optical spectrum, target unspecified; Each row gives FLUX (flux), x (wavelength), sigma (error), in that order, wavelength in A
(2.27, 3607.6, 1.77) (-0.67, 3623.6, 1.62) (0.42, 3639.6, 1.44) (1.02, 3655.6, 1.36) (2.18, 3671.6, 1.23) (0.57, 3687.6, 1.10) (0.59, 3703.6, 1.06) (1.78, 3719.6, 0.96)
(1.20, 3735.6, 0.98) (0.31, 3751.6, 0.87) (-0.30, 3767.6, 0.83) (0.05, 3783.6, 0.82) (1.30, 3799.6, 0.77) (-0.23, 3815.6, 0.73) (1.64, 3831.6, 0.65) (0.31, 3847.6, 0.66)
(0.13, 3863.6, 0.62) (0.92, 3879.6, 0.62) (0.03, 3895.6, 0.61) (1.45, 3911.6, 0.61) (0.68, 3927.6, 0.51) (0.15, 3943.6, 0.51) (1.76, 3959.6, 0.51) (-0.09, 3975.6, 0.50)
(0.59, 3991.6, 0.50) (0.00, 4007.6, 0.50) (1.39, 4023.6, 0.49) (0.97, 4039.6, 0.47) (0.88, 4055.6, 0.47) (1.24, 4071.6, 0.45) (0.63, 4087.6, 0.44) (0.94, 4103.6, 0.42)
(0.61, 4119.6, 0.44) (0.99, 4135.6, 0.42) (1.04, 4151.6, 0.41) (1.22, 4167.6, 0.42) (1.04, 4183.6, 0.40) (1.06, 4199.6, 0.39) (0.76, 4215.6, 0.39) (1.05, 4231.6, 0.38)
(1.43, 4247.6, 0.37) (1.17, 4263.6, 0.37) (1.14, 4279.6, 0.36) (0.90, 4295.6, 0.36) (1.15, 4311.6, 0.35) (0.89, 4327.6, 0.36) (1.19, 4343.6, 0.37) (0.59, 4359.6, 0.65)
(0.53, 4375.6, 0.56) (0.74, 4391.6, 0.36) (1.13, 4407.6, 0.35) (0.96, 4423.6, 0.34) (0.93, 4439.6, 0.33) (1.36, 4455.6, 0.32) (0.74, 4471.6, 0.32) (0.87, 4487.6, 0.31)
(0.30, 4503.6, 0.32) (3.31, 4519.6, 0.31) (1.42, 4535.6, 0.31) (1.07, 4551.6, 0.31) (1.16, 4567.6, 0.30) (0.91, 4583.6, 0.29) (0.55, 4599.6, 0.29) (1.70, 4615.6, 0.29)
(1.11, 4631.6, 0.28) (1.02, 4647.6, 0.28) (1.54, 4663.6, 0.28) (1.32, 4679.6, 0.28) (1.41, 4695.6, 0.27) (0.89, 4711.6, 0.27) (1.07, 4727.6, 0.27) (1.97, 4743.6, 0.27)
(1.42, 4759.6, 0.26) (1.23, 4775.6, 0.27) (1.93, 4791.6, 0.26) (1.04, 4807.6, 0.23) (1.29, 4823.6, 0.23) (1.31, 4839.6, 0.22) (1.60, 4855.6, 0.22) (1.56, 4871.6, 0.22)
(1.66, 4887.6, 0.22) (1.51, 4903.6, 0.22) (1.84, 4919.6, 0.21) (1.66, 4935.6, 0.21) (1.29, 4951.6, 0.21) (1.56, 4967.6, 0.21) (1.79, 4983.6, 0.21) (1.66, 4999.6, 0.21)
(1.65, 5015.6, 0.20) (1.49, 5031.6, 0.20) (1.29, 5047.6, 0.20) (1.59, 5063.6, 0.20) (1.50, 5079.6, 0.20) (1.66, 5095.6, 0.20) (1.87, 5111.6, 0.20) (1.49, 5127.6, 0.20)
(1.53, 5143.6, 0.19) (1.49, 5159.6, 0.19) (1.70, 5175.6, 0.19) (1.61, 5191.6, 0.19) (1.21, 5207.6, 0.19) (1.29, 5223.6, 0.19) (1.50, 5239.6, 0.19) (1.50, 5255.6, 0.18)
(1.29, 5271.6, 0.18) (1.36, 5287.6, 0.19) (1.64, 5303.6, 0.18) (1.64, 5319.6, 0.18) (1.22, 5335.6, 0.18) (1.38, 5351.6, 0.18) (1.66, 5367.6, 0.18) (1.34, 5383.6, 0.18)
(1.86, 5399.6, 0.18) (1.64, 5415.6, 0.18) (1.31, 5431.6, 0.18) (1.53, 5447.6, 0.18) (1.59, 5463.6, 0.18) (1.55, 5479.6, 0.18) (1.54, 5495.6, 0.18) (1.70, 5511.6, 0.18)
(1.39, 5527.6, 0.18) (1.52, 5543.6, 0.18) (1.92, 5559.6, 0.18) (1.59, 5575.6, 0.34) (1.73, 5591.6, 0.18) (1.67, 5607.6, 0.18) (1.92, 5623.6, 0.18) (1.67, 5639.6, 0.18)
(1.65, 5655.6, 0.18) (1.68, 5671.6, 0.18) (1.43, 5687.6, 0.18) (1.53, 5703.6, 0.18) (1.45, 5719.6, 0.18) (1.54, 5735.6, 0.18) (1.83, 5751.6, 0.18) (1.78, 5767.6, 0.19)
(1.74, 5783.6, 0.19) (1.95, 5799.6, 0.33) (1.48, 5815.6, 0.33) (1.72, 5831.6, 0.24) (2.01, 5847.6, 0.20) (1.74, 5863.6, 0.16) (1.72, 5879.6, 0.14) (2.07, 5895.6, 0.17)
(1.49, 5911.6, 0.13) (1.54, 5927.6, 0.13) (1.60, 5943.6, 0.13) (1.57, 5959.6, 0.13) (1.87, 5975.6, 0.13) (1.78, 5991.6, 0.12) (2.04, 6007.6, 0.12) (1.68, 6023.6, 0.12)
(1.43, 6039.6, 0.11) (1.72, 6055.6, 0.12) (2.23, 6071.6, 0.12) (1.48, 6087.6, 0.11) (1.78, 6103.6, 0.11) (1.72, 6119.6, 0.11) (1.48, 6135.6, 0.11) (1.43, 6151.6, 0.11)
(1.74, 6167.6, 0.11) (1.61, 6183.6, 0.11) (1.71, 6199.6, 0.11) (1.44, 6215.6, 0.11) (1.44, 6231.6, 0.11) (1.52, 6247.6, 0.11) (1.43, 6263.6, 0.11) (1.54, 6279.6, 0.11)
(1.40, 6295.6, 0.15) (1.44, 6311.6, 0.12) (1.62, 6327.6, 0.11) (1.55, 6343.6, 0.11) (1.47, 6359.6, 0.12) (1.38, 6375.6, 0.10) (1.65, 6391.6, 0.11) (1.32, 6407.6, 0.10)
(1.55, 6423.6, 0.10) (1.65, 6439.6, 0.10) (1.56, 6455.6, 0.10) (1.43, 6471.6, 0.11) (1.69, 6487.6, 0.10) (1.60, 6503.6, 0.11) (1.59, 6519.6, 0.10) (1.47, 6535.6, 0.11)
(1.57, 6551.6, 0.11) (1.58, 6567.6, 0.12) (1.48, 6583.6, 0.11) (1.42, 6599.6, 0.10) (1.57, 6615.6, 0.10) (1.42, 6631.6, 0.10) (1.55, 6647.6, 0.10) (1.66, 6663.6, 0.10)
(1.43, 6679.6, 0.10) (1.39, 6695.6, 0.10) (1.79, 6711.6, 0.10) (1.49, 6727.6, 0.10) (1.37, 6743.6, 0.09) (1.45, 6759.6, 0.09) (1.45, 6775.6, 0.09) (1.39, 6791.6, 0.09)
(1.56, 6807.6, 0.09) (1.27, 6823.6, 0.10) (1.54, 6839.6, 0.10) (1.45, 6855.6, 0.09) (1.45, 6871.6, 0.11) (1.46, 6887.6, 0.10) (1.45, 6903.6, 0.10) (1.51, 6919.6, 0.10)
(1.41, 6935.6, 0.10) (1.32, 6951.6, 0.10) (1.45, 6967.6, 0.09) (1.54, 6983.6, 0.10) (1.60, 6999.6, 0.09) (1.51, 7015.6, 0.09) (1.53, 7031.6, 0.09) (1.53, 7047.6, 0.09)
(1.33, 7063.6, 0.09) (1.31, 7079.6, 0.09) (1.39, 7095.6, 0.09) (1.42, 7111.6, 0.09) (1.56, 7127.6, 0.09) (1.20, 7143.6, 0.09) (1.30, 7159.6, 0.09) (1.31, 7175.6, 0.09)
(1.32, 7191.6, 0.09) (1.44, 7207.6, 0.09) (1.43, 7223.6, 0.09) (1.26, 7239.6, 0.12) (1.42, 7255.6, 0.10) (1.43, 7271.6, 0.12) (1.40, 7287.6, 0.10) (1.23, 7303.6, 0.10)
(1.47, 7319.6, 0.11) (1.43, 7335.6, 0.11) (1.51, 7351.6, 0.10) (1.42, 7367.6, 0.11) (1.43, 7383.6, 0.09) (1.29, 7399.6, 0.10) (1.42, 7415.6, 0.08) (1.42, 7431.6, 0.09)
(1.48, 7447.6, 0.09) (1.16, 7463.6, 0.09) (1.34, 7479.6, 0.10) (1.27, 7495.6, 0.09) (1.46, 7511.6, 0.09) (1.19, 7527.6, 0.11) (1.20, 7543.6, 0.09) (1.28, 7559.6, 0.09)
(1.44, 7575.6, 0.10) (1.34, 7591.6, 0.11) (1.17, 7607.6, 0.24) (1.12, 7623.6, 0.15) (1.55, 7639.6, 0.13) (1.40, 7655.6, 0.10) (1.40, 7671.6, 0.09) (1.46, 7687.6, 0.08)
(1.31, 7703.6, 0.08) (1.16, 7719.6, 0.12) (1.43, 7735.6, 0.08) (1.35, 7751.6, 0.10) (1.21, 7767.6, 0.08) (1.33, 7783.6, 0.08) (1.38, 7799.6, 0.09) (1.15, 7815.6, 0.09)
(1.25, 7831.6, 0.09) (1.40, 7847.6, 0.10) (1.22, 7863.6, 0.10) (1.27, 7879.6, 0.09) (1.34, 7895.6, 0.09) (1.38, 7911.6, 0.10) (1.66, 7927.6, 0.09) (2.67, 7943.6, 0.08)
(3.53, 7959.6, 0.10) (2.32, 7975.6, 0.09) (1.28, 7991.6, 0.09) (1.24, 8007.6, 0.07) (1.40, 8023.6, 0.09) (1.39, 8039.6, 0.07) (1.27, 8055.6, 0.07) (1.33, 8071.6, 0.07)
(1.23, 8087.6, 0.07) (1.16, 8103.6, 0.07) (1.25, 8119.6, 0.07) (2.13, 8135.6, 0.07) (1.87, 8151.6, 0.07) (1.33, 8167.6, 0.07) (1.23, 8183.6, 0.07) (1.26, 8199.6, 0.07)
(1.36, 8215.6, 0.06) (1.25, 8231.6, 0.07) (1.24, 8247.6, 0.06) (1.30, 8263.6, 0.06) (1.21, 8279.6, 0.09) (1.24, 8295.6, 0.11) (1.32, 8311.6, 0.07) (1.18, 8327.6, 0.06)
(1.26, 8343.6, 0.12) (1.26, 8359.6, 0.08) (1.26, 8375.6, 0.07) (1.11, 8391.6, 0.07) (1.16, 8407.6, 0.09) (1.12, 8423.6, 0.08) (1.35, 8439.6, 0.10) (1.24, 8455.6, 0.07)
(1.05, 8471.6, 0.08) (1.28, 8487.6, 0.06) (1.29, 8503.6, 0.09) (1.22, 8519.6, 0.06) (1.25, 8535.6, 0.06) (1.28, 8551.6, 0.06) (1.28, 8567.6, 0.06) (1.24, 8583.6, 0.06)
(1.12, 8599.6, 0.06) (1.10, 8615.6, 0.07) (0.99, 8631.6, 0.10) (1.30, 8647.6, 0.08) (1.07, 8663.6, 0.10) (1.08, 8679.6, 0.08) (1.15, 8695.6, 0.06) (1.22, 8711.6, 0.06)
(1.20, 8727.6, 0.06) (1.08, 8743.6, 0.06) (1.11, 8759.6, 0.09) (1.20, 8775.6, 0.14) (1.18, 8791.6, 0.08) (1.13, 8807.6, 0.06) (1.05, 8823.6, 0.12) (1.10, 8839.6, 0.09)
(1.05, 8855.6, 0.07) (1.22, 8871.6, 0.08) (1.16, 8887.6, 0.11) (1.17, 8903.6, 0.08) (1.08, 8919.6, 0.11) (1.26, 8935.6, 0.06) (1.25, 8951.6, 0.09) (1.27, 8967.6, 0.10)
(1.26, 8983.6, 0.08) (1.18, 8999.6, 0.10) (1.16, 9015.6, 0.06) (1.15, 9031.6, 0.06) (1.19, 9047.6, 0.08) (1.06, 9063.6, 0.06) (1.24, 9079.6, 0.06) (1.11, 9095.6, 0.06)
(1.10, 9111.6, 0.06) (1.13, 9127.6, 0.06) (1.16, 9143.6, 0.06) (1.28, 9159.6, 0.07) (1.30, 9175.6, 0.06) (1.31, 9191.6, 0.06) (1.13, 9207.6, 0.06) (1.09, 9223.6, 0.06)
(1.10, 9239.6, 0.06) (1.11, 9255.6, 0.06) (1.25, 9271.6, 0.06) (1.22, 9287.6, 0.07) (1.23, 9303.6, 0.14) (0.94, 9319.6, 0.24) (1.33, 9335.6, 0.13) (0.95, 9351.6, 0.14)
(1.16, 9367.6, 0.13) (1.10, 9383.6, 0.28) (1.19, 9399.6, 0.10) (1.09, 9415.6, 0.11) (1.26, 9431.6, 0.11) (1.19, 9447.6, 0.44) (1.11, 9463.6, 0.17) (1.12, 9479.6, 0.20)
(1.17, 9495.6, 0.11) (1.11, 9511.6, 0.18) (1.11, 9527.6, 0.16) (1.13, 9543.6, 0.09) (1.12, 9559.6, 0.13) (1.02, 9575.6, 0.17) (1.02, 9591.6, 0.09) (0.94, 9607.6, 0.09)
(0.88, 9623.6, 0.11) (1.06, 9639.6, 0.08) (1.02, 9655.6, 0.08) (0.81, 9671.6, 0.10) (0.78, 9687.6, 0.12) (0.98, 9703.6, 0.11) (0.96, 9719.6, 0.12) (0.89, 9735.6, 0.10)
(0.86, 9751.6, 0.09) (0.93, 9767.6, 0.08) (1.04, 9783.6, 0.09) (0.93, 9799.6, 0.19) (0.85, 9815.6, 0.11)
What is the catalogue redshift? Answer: 0.21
